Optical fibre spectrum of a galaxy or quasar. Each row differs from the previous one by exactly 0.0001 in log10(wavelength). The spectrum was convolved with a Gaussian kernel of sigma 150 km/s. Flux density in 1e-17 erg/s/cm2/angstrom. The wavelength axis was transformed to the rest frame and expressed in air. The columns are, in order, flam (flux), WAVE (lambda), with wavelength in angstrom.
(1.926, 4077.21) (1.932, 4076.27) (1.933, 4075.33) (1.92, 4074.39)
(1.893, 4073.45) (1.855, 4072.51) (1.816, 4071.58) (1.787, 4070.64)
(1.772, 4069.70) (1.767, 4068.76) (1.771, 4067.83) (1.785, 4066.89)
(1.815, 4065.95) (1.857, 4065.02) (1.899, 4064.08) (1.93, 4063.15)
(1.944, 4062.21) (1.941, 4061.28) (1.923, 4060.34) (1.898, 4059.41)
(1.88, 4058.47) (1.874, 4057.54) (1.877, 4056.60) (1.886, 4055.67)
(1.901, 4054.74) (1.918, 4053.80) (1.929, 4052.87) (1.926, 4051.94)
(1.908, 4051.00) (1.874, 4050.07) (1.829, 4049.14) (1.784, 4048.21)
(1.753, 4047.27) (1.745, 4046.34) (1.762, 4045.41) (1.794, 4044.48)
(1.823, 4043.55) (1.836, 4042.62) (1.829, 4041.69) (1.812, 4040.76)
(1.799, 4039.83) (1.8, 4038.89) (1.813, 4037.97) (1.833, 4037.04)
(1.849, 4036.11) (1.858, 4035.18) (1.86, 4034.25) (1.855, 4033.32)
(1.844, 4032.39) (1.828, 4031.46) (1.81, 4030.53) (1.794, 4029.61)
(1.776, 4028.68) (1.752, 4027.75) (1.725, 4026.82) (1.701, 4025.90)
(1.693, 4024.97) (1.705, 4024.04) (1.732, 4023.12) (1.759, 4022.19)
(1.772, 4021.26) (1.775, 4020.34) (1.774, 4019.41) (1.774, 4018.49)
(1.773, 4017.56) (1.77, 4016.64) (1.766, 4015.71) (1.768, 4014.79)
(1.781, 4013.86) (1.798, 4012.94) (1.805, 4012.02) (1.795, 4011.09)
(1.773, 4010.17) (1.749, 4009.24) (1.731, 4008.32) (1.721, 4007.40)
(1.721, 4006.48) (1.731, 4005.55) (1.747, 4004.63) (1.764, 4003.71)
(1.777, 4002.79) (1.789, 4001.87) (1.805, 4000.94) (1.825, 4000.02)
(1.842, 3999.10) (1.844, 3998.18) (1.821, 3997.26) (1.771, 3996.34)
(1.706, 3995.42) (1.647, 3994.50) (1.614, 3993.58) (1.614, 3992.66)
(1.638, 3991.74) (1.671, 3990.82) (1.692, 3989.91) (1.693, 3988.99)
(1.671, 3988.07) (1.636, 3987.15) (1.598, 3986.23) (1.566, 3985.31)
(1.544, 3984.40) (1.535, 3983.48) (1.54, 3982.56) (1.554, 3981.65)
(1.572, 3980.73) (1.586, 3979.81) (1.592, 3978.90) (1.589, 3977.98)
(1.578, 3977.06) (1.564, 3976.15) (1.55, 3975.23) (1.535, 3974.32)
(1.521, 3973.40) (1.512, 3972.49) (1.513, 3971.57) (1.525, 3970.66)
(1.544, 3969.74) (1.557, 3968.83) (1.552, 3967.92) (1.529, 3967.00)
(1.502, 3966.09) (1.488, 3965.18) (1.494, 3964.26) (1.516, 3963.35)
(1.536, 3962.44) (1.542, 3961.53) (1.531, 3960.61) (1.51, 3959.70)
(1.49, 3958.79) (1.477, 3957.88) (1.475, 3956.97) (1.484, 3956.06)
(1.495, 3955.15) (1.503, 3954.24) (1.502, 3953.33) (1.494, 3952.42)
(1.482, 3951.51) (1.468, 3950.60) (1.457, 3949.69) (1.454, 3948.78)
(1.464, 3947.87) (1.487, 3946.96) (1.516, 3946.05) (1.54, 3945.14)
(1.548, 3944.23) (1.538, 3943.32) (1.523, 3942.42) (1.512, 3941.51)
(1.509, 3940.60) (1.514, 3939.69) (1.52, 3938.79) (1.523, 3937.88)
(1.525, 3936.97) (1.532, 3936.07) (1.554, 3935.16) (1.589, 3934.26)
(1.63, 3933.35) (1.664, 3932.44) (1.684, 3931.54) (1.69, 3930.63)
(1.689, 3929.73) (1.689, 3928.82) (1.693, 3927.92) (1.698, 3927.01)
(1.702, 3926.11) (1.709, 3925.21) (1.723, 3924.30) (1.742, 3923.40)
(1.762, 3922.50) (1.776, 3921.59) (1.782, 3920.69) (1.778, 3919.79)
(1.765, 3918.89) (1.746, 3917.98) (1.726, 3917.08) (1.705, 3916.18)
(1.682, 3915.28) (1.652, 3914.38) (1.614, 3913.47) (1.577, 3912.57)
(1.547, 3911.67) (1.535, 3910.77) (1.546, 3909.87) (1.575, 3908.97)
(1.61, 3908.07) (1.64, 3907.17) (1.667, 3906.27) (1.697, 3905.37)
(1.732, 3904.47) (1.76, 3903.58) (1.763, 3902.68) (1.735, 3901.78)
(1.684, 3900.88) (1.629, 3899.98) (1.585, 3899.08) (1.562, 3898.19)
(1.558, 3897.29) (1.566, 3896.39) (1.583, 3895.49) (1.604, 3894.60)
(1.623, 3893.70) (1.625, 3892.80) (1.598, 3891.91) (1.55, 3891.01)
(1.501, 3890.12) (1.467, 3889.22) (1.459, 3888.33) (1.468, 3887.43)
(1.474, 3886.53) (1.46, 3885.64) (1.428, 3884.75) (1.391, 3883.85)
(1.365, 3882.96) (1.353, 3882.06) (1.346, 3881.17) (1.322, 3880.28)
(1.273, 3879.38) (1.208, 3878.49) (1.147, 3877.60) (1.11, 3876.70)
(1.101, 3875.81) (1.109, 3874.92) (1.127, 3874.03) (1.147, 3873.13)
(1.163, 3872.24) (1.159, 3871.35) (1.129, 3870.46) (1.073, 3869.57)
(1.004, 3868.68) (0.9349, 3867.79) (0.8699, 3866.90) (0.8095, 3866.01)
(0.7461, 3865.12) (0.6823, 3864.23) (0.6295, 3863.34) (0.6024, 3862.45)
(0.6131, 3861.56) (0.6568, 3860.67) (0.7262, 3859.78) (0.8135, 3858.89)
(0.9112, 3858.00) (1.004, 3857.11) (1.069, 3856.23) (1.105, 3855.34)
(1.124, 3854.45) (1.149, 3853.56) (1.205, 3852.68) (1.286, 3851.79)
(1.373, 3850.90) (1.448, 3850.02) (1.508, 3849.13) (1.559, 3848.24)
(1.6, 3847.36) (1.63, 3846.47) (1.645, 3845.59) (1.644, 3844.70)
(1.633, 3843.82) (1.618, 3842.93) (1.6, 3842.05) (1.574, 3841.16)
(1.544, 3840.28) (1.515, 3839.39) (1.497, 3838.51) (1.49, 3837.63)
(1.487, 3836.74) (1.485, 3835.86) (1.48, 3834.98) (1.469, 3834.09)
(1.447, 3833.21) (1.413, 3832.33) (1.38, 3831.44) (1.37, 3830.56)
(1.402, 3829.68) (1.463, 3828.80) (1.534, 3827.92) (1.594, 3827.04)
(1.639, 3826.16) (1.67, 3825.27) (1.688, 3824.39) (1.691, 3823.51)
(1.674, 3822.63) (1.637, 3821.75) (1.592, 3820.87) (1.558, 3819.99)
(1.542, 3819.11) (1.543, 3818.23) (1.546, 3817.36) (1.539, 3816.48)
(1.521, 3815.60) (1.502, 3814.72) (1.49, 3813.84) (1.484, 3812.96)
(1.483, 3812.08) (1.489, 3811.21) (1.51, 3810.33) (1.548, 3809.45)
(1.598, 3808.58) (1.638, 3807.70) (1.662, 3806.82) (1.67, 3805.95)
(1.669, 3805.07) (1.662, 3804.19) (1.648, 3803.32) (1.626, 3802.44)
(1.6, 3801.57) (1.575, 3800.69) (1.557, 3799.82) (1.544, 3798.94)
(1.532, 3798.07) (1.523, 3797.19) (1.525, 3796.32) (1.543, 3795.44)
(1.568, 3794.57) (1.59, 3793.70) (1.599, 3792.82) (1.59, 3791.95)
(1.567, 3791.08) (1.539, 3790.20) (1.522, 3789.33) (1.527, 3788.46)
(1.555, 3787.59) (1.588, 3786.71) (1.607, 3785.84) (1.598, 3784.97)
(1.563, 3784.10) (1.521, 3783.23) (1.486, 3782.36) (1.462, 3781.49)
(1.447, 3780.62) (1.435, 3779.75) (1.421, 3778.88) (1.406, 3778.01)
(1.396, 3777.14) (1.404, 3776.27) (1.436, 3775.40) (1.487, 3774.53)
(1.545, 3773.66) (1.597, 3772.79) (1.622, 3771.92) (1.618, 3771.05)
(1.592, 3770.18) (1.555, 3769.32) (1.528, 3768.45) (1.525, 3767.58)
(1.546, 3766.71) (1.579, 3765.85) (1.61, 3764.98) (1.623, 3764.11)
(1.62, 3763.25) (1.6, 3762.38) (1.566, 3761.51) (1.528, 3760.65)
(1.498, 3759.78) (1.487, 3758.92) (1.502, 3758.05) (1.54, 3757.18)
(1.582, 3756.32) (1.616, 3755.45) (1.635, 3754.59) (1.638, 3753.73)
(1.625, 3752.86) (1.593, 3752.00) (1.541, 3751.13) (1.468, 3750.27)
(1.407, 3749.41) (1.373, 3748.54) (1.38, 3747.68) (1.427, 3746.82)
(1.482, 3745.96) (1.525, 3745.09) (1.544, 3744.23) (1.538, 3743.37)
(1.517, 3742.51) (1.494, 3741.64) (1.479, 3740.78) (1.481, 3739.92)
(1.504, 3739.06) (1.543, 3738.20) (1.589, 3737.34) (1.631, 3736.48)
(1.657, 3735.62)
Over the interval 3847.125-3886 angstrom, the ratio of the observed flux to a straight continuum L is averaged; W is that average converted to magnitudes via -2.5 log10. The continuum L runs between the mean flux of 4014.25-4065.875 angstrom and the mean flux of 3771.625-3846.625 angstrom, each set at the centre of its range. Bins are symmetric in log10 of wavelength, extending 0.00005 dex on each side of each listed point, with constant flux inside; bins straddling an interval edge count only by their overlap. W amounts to 0.41 mag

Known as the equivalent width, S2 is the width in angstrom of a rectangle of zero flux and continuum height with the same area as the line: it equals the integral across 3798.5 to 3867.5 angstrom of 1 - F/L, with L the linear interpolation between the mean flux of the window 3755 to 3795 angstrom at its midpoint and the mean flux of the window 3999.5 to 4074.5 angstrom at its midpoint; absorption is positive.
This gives 8.56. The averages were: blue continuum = 1.54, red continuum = 1.81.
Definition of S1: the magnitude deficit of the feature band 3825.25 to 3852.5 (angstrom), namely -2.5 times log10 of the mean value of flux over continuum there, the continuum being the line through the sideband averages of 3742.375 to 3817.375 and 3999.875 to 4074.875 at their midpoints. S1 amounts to 0.07 mag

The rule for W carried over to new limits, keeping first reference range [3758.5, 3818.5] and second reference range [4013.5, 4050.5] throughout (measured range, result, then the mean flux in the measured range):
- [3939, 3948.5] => 0.13 mag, 1.51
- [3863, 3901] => 0.26 mag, 1.29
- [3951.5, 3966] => 0.14 mag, 1.5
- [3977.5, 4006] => 0.05 mag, 1.68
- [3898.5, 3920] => 0.00 mag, 1.66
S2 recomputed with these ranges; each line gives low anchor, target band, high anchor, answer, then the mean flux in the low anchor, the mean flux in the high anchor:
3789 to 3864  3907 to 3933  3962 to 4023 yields -1.83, 1.45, 1.66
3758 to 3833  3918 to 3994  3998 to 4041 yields 6.08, 1.55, 1.78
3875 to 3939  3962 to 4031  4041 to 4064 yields 3.21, 1.58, 1.87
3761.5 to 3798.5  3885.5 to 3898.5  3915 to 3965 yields 0.25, 1.54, 1.59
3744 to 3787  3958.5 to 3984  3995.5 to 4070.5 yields 3.01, 1.53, 1.81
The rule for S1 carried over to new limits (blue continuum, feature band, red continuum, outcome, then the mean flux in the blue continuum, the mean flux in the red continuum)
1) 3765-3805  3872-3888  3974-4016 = 0.25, 1.54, 1.69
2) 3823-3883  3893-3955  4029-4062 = -0.10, 1.27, 1.85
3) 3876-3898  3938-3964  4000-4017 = 0.07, 1.43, 1.77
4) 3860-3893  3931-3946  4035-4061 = -0.11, 1.16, 1.85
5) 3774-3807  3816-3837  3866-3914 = -0.03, 1.54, 1.42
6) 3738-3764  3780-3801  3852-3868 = -0.20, 1.53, 0.874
